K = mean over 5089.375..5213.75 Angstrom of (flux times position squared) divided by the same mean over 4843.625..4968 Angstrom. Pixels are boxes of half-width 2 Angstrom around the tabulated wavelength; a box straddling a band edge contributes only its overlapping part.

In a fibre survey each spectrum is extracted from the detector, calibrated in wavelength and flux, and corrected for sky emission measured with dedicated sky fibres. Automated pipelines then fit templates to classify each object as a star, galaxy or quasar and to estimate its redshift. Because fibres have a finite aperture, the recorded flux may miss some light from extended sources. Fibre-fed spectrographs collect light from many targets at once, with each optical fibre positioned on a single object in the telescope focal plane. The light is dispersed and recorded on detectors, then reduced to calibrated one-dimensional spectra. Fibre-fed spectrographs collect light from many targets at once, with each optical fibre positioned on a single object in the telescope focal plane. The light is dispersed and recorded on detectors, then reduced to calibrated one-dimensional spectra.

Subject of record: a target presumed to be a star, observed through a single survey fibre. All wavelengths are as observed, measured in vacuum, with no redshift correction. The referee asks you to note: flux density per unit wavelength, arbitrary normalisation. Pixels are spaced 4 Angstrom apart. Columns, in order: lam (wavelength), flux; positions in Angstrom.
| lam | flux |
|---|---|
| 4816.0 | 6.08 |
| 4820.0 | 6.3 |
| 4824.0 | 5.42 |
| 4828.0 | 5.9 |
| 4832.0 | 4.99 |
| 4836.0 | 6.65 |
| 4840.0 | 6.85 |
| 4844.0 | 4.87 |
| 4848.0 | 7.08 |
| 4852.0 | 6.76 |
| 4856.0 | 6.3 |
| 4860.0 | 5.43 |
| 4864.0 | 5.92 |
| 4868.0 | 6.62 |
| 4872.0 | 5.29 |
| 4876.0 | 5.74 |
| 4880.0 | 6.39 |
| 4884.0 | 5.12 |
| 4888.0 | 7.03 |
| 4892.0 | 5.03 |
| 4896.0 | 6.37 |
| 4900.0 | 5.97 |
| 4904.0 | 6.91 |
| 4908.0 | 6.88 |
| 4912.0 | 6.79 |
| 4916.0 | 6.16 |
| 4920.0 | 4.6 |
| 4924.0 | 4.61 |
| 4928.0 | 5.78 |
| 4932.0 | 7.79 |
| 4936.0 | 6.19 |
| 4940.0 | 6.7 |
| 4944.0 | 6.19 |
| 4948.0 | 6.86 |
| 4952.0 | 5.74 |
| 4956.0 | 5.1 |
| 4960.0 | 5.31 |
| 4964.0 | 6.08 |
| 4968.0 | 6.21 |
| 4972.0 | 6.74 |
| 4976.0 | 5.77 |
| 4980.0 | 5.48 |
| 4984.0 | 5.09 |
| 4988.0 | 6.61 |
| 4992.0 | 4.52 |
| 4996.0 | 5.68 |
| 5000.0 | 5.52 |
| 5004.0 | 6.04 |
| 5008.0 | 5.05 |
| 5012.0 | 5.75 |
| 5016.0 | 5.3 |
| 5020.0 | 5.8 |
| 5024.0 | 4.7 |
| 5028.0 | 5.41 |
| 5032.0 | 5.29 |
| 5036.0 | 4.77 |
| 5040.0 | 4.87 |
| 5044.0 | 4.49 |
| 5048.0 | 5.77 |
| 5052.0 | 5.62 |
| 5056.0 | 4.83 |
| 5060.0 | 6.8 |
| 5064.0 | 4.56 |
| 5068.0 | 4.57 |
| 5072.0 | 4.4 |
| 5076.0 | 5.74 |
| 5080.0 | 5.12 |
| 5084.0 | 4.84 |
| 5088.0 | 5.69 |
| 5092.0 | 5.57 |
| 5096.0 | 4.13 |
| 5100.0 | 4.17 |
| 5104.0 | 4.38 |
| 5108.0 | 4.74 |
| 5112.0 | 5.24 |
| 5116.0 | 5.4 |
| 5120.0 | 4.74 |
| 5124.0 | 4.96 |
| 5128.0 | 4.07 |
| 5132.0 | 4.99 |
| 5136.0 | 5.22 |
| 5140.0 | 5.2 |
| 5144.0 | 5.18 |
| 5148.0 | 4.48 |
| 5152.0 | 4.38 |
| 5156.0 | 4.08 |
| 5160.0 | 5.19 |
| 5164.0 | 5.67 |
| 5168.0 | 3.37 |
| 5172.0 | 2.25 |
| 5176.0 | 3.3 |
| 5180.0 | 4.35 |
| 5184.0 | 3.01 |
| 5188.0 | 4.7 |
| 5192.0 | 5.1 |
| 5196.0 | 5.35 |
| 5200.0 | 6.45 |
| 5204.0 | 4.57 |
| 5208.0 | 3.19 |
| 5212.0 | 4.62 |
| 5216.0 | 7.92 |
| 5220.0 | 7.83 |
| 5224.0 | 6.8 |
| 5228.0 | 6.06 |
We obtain 0.8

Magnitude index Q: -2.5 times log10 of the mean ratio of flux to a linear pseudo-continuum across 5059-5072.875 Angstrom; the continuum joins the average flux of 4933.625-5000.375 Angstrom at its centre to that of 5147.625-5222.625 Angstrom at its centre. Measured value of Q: 0.08 mag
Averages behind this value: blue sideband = 5.89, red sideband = 4.75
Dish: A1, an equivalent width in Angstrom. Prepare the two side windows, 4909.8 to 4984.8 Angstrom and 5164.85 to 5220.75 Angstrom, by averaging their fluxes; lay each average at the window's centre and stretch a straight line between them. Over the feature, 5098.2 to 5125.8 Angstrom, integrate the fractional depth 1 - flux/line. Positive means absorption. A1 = 1.5 Angstrom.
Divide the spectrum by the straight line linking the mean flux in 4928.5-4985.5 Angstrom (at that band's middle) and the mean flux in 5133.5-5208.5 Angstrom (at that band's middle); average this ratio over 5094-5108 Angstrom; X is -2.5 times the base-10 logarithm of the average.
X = 0.17 mag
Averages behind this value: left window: 6.09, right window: 4.5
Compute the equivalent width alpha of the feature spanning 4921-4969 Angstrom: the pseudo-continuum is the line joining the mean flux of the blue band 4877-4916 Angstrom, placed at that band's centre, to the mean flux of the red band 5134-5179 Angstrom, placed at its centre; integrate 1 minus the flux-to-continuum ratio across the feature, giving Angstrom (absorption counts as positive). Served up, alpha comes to -0.9 Angstrom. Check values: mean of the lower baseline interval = 6.26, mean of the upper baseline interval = 4.39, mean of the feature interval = 6.01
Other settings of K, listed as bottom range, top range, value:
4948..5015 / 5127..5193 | 0.82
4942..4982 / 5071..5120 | 0.88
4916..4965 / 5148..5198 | 0.79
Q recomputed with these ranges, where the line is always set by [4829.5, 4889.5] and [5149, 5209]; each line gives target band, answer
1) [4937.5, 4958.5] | -0.095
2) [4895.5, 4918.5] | -0.119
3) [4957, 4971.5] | -0.077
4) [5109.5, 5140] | -0.072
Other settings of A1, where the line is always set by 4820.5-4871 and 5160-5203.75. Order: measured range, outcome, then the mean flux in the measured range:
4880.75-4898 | -0.24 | 5.92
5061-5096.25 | -1.02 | 5.05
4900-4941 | -3.80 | 6.22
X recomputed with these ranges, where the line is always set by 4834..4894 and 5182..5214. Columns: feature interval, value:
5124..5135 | 0.06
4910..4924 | 0.03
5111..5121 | -0.04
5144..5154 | 0.06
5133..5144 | -0.07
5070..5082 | 0.01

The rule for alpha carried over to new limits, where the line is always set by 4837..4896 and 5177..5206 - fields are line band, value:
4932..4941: -1.5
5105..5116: 0.1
